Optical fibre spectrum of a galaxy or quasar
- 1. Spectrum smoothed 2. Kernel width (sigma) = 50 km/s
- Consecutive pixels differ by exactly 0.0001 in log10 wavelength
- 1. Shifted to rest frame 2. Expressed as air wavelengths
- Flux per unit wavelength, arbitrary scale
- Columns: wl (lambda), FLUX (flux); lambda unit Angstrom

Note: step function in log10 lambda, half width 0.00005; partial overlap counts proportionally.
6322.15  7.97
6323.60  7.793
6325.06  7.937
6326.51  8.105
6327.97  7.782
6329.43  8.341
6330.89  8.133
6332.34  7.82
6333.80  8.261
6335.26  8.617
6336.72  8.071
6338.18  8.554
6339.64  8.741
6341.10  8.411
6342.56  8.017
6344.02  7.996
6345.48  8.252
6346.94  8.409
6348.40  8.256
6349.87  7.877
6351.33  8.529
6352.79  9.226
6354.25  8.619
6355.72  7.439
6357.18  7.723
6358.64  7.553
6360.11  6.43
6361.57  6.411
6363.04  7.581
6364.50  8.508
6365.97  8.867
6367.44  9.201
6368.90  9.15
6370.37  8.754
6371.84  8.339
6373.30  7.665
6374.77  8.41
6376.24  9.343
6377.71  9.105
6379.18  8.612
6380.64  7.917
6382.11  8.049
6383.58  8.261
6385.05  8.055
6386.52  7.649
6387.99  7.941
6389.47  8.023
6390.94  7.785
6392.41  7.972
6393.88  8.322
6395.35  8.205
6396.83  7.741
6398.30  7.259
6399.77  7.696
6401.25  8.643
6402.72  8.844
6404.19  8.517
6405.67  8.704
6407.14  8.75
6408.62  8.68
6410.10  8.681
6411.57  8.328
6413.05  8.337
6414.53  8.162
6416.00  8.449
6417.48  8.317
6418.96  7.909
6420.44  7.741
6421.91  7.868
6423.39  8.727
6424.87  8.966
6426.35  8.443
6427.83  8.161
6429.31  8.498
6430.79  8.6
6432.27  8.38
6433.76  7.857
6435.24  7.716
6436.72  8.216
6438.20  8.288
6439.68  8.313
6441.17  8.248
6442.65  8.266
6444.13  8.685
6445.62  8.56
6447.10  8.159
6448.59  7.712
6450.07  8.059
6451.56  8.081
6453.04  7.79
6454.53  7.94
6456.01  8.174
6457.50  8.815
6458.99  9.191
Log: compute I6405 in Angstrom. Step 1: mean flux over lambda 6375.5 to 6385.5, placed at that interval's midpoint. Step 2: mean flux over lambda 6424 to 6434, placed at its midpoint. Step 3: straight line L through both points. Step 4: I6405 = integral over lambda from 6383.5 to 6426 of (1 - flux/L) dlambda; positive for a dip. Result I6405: 1.2 Angstrom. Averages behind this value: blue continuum 8.49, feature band 8.23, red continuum 8.44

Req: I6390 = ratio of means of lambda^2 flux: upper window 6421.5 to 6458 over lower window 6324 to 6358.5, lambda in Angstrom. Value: 1.04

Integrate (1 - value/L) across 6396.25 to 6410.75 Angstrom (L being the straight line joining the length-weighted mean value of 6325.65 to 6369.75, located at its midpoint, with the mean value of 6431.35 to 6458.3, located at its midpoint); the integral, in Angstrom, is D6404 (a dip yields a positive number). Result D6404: -0.3 Angstrom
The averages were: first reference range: 8.16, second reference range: 8.18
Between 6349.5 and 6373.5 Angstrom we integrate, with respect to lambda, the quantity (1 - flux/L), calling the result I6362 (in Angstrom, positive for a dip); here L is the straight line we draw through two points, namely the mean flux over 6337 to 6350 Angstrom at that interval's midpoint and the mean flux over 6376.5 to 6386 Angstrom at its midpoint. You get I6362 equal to 0.59 Angstrom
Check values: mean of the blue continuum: 8.29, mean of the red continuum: 8.37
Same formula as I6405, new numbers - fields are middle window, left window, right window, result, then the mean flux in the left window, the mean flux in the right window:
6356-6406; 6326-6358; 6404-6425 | 1.05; 8.23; 8.39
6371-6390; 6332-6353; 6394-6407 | 0.00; 8.32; 8.23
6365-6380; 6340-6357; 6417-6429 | -0.84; 8.27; 8.28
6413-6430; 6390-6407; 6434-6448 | -0.16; 8.18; 8.25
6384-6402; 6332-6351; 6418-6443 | 0.67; 8.26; 8.25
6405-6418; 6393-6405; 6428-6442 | -0.49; 8.15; 8.23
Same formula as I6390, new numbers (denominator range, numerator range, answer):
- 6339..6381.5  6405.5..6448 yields 1.03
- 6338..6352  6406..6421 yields 1.03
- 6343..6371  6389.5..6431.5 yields 1.04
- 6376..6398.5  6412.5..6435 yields 1.03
